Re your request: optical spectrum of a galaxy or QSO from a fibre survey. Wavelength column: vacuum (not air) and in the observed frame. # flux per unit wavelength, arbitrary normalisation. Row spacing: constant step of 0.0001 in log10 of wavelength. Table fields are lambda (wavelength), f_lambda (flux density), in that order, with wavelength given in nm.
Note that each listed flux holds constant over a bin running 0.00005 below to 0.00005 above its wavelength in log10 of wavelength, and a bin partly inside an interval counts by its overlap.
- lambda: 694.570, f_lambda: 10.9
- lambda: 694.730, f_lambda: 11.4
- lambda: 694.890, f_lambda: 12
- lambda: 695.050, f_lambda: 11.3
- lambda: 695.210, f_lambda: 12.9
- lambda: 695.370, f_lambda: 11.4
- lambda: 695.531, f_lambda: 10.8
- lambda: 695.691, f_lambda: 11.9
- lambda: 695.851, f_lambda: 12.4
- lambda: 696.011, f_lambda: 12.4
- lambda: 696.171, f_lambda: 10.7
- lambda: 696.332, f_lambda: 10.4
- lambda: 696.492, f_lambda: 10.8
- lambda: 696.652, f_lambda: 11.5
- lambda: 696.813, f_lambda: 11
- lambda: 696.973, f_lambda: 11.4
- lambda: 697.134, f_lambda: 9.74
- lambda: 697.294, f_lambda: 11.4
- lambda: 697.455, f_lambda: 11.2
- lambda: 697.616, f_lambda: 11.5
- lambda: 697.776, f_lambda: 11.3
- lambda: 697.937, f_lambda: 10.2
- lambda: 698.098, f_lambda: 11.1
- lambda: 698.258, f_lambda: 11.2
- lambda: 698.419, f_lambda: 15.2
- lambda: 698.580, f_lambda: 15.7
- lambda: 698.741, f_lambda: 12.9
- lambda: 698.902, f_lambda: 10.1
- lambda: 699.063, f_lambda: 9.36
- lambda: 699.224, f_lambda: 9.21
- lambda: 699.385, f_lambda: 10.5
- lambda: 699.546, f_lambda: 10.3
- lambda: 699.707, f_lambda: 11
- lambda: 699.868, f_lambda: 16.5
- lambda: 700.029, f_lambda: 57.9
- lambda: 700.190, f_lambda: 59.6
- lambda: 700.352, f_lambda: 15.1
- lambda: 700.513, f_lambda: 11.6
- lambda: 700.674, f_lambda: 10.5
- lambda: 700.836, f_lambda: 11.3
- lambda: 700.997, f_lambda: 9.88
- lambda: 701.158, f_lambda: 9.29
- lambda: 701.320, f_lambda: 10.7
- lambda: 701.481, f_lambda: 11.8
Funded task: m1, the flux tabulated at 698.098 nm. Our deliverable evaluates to 11.1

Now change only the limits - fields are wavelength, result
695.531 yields 10.8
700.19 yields 59.6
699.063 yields 9.36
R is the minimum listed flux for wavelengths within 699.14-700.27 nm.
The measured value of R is 9.21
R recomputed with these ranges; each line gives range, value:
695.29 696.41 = 10.4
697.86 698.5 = 10.2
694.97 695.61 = 10.8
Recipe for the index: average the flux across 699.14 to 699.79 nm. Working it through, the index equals 10.3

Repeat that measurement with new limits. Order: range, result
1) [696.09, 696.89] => 10.9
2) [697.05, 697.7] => 11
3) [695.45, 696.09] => 11.9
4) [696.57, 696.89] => 11.2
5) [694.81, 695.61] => 11.7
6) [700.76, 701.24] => 10.2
